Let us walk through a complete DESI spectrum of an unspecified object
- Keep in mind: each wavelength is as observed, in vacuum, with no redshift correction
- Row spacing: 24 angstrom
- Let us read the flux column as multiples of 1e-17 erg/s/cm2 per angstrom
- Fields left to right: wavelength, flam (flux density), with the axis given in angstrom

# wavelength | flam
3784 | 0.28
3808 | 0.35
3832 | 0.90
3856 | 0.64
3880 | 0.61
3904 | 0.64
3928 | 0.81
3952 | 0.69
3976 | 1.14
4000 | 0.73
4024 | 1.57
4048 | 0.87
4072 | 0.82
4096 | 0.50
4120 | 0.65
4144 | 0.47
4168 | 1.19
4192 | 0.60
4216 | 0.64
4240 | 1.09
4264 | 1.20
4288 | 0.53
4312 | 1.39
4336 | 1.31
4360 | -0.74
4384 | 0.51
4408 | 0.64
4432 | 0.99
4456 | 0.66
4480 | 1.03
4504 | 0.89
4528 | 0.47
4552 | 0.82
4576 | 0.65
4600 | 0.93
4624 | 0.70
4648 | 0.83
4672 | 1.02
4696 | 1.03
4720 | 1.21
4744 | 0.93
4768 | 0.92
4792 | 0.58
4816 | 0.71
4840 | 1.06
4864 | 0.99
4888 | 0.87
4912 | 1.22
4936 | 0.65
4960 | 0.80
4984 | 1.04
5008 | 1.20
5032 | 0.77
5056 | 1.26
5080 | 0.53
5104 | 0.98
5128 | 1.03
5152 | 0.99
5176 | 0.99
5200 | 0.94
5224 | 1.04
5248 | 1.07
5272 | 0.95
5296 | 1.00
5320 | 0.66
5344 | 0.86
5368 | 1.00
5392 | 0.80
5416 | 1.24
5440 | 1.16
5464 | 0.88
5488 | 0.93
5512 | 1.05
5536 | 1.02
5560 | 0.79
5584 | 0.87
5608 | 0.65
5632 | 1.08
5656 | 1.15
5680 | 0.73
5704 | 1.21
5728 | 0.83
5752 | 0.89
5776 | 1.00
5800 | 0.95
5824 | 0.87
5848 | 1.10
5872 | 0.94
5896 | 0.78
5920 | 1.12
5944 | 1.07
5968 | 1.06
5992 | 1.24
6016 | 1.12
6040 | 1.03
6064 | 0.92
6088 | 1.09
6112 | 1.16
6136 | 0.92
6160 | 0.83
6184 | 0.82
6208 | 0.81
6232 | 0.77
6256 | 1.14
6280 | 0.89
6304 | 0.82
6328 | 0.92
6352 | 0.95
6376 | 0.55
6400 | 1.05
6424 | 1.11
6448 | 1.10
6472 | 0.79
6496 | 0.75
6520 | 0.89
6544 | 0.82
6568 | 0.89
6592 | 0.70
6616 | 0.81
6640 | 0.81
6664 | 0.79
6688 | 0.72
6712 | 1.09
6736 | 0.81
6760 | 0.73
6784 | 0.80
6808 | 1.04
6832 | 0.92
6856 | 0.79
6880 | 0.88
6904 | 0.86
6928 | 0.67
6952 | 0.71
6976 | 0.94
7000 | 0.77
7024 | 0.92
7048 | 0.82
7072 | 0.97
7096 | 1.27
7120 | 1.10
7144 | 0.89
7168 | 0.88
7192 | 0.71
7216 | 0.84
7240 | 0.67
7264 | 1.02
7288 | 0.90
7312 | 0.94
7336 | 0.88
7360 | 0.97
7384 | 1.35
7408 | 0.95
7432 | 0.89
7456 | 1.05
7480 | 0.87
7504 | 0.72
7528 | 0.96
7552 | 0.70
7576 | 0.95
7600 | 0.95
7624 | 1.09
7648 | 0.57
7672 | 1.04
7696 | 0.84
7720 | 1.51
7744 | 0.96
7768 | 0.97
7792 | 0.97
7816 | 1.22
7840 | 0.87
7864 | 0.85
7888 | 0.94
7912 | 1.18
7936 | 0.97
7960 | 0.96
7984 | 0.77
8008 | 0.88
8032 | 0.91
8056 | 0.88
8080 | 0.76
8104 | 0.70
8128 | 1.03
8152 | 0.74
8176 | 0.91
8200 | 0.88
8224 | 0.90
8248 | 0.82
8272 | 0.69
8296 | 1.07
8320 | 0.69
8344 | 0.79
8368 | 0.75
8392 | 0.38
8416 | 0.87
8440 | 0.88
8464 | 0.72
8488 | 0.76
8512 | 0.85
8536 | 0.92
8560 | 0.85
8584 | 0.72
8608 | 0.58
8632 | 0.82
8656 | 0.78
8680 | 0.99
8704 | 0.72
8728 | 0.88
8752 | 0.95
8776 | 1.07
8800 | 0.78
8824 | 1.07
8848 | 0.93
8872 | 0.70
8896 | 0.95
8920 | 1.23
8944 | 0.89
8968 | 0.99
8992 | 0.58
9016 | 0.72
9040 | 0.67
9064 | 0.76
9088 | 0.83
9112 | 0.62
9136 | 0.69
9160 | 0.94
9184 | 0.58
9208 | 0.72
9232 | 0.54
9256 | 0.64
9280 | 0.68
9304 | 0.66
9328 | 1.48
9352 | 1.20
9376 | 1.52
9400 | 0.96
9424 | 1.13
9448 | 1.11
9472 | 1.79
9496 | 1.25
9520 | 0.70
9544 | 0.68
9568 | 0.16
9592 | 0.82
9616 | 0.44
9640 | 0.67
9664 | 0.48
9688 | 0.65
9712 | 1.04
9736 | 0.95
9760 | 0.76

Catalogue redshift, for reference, 0.08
